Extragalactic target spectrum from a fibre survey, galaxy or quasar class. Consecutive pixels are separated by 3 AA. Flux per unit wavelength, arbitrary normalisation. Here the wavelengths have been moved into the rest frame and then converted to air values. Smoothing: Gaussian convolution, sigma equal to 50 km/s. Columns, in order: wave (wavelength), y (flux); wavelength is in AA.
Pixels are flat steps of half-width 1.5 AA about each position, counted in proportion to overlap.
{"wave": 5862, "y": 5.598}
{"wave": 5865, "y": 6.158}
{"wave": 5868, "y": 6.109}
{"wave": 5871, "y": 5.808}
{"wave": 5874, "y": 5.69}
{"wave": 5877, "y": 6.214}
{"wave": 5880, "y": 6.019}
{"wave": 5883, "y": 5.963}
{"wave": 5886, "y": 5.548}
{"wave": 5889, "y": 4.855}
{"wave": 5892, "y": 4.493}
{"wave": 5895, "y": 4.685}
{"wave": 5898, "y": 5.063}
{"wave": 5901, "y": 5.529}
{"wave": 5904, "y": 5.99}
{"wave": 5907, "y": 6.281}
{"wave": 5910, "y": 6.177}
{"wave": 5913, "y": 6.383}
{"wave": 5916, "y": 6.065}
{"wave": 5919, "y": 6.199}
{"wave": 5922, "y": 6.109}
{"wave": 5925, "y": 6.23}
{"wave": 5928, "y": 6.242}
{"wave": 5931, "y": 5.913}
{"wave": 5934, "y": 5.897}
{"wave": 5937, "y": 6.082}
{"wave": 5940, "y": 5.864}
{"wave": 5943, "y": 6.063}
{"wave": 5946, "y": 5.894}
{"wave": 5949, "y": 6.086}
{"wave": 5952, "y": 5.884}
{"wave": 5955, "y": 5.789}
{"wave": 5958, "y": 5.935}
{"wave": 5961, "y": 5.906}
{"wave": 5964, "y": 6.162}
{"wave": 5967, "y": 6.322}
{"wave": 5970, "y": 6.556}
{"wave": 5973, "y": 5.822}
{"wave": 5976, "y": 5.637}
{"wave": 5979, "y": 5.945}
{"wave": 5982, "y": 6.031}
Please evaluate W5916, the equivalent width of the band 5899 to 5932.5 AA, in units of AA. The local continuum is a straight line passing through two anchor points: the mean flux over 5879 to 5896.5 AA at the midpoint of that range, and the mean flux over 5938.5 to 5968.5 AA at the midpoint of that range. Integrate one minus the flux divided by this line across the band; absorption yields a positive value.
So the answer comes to -3.18 AA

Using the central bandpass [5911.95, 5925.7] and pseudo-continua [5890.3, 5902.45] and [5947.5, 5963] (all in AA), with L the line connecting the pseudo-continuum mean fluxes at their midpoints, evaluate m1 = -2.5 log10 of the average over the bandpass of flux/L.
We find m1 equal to -0.17 mag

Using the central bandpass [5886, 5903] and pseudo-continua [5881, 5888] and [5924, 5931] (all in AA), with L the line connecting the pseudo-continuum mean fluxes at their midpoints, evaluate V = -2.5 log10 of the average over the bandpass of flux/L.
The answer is 0.162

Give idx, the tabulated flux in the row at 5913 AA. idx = 6.383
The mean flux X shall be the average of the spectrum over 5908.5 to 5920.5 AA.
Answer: 6.21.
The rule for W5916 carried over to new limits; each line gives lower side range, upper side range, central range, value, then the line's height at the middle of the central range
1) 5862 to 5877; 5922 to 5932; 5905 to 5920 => -0.3 AA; 6.09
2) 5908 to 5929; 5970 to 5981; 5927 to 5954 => 0.5 AA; 6.09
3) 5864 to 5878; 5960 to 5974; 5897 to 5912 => 0.5 AA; 6.05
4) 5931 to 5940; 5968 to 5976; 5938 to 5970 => 0.0 AA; 6.03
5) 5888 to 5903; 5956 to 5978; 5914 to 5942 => -3.2 AA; 5.45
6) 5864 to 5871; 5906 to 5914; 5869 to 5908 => 3.9 AA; 6.17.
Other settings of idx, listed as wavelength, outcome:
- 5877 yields 6.214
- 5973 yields 5.822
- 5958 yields 5.935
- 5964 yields 6.162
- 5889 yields 4.855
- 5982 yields 6.031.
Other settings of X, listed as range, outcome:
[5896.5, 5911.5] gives 5.81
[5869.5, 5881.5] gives 5.93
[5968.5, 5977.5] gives 6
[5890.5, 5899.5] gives 4.75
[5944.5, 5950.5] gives 5.99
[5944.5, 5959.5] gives 5.92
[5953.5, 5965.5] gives 5.95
